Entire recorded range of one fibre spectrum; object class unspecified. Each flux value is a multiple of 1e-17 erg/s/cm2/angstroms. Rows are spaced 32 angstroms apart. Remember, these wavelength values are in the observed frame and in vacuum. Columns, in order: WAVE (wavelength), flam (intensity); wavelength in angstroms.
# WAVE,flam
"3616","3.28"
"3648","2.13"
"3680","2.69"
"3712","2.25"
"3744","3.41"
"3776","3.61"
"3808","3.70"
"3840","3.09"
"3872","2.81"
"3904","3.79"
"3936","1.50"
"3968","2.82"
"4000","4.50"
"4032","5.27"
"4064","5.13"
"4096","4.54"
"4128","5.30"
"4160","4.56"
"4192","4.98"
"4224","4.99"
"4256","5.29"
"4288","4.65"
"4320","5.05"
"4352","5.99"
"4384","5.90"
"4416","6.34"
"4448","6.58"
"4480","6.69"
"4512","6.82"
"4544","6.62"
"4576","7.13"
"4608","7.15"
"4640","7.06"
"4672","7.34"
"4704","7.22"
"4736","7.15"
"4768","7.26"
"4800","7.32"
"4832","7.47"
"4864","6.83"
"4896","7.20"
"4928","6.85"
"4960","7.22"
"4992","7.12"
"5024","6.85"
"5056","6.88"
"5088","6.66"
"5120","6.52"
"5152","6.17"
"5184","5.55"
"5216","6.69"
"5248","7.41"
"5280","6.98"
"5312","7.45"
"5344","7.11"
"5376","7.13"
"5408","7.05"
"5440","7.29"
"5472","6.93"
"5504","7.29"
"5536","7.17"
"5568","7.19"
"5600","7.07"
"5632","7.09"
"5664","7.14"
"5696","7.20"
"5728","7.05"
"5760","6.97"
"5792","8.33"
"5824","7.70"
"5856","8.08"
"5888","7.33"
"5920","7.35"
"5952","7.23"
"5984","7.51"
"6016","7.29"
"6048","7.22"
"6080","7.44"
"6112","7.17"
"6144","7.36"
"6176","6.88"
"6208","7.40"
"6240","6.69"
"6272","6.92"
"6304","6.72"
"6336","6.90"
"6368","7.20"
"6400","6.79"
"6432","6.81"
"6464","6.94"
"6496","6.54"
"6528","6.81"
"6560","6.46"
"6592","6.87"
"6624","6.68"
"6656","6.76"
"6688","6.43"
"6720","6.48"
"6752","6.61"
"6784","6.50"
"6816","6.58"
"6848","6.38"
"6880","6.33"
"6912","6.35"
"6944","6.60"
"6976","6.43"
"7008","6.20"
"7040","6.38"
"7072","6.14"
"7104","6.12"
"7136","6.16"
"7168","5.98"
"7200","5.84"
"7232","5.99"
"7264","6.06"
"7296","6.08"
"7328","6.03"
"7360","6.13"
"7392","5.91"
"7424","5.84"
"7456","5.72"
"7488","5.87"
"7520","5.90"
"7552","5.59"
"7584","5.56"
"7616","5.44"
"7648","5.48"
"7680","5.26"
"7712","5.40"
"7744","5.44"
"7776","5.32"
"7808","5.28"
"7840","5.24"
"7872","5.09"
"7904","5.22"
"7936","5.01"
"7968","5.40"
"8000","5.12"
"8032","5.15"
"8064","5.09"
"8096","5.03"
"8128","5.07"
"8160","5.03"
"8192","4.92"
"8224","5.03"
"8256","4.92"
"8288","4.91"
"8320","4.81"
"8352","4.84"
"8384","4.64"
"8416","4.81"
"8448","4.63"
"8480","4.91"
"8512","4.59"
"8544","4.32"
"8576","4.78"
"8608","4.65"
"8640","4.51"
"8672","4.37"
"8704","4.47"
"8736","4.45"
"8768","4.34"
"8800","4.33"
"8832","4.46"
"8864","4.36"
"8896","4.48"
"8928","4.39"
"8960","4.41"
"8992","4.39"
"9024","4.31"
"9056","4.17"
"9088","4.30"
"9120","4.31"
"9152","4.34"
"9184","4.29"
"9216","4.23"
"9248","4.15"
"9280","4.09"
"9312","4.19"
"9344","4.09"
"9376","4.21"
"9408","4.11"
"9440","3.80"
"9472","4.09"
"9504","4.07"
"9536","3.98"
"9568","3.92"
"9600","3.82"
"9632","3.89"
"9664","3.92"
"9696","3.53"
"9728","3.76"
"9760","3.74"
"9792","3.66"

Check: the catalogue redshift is 0.00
